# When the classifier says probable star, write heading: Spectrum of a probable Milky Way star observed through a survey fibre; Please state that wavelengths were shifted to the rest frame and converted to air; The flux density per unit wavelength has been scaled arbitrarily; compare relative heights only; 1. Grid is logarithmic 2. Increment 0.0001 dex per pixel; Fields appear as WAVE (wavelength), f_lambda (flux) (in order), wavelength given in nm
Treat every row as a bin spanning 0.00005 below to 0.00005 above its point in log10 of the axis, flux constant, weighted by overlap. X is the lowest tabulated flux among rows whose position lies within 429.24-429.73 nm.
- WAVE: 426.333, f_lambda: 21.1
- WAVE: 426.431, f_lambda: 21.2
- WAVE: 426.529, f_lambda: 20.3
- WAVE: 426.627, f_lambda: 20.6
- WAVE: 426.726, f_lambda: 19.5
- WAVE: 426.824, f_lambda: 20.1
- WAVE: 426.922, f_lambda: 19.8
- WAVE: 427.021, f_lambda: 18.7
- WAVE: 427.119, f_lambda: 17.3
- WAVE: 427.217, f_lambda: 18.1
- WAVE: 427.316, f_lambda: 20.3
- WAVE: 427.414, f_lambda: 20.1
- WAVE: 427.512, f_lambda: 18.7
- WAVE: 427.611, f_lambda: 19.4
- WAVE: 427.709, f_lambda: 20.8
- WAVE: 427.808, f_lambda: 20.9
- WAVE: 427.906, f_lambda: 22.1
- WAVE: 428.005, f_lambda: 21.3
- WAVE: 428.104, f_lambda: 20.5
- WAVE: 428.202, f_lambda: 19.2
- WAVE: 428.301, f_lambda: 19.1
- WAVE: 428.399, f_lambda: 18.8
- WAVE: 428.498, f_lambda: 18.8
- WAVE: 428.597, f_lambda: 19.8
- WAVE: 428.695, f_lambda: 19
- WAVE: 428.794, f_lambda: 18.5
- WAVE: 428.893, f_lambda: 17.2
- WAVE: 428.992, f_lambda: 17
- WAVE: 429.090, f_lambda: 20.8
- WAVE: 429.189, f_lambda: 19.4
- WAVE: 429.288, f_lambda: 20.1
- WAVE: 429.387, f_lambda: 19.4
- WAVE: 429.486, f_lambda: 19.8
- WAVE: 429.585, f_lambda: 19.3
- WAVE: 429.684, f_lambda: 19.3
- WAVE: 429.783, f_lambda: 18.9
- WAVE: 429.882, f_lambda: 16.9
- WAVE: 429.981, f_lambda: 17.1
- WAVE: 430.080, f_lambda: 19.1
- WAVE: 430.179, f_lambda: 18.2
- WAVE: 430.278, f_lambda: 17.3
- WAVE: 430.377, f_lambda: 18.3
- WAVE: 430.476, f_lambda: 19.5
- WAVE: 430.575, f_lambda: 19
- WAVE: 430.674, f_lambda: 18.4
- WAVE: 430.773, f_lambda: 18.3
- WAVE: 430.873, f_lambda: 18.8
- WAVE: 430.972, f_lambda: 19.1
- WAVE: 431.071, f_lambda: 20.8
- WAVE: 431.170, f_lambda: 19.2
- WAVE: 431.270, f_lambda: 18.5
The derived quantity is 19.3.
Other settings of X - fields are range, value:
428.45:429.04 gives 17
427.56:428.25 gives 19.2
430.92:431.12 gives 19.1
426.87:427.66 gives 17.3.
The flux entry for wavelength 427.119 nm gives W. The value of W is 17.3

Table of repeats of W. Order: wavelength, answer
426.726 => 19.5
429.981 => 17.1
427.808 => 20.9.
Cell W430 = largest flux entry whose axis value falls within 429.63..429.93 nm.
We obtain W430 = 19.3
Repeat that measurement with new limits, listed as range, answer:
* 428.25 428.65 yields 19.8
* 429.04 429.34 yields 20.8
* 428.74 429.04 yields 18.5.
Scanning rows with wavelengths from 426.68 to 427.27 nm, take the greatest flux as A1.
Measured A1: 20.1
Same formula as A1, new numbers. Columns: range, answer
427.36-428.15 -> 22.1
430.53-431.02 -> 19.1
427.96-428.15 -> 21.3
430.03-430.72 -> 19.5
